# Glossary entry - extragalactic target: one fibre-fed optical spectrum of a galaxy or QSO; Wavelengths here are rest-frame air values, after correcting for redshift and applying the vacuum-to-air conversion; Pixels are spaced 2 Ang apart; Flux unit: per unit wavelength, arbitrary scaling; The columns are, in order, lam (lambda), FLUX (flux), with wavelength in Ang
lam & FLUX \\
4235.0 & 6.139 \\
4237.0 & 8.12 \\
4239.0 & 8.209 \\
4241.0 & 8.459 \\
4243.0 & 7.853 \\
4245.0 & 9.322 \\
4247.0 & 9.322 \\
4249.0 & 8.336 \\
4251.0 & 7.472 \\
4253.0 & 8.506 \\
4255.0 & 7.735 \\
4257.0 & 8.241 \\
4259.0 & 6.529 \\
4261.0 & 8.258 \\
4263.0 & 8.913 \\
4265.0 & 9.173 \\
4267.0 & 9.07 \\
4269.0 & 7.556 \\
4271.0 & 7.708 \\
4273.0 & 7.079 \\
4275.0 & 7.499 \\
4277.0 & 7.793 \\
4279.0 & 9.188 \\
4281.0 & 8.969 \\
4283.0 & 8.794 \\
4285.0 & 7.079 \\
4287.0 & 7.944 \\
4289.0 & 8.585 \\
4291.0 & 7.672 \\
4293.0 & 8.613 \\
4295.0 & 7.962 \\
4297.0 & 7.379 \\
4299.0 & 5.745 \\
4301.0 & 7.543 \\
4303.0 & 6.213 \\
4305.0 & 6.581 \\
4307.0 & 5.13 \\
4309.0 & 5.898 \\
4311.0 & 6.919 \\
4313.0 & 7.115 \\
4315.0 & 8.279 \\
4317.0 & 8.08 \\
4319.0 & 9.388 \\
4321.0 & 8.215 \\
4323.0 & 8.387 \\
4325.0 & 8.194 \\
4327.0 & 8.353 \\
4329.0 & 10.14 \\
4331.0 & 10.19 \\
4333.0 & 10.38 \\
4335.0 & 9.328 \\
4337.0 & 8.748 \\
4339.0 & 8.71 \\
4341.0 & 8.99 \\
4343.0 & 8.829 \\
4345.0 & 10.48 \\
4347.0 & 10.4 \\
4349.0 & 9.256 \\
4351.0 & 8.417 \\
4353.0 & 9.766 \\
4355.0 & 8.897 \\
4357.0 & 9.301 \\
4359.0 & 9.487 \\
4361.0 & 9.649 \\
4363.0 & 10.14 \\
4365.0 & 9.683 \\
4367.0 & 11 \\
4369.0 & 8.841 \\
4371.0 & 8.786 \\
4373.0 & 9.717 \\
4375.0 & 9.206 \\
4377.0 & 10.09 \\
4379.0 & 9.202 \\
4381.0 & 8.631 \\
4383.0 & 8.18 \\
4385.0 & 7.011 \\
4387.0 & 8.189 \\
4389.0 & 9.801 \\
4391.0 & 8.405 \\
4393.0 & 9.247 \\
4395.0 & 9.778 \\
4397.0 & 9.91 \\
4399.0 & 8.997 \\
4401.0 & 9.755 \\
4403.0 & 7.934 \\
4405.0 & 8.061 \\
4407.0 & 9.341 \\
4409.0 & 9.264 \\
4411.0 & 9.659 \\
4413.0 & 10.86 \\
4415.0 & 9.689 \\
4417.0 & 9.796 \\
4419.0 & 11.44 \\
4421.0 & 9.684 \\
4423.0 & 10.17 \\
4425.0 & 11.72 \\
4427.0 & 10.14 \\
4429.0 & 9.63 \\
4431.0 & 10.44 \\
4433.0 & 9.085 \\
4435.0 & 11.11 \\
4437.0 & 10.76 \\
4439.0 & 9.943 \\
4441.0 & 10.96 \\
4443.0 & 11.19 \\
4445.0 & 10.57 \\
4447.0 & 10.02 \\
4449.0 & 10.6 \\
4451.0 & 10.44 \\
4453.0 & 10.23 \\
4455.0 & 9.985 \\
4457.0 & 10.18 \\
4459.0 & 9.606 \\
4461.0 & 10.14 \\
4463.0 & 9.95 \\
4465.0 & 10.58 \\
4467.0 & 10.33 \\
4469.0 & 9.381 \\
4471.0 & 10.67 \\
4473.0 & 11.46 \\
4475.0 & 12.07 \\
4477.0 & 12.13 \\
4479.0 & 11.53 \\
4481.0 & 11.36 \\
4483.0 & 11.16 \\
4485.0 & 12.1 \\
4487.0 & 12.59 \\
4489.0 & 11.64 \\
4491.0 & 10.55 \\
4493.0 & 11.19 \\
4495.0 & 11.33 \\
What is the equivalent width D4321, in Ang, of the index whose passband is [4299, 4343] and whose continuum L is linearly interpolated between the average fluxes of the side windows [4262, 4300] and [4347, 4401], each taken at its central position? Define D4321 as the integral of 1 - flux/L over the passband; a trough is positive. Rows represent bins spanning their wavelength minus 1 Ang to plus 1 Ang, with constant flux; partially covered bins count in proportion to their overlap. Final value 2.5 Ang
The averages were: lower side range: 8.04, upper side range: 9.25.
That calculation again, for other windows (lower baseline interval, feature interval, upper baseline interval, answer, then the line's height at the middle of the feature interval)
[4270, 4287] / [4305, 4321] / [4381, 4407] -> 1.9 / 8.24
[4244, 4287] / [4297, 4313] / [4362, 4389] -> 4.0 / 8.55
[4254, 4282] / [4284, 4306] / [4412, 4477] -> 2.8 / 8.47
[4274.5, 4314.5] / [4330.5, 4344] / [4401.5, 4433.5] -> -1.7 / 8.27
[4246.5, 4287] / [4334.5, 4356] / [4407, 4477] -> -0.3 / 9.13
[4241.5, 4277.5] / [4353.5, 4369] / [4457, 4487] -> -0.3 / 9.47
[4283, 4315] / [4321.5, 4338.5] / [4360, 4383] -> -2.1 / 8.17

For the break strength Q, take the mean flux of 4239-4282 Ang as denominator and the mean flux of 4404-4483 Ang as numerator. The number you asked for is 1.26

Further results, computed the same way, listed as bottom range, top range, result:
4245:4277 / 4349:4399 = 1.13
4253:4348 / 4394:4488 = 1.27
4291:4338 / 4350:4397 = 1.16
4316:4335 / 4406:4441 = 1.13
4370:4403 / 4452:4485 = 1.19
